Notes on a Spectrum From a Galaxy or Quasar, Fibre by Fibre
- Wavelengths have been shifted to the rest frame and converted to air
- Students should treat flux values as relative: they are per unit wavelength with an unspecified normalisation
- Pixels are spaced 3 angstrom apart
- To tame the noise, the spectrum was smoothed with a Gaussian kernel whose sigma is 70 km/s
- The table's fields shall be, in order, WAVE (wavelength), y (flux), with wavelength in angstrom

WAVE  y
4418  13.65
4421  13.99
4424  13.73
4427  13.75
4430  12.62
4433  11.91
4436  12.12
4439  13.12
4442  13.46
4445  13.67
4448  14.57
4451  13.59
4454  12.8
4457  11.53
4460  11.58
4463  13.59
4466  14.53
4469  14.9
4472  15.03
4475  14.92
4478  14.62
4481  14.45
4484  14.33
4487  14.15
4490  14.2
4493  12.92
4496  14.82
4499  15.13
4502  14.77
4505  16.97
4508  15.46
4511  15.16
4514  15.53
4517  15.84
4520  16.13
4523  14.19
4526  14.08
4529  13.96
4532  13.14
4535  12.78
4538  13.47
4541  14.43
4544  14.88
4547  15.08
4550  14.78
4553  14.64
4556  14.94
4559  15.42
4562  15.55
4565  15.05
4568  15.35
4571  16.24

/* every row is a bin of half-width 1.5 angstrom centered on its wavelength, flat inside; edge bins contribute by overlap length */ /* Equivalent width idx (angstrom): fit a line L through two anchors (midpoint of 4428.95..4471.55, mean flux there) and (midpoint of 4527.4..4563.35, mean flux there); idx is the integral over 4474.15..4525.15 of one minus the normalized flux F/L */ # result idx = -4.0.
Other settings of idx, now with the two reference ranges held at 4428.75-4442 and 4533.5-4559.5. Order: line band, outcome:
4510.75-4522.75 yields -1.39 angstrom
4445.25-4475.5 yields -1.58 angstrom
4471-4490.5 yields -1.76 angstrom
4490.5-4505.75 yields -1.28 angstrom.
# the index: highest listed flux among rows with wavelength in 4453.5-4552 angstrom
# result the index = 16.97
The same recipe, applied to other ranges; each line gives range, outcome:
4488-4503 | 15.13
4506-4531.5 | 16.13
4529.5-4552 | 15.08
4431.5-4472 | 15.03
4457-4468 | 14.53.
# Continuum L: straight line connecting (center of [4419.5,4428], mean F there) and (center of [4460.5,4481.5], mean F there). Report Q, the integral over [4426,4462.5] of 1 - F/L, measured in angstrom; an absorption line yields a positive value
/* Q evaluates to 3.1 angstrom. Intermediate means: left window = 13.8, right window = 14.4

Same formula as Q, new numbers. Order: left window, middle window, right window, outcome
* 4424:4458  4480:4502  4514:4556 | -0.8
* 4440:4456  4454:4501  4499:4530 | 0.9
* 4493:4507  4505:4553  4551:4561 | 1.3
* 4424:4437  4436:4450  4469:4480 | -0.2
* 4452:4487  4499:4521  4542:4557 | -2.0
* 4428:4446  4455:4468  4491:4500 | 0.5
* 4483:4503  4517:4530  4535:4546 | -0.5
